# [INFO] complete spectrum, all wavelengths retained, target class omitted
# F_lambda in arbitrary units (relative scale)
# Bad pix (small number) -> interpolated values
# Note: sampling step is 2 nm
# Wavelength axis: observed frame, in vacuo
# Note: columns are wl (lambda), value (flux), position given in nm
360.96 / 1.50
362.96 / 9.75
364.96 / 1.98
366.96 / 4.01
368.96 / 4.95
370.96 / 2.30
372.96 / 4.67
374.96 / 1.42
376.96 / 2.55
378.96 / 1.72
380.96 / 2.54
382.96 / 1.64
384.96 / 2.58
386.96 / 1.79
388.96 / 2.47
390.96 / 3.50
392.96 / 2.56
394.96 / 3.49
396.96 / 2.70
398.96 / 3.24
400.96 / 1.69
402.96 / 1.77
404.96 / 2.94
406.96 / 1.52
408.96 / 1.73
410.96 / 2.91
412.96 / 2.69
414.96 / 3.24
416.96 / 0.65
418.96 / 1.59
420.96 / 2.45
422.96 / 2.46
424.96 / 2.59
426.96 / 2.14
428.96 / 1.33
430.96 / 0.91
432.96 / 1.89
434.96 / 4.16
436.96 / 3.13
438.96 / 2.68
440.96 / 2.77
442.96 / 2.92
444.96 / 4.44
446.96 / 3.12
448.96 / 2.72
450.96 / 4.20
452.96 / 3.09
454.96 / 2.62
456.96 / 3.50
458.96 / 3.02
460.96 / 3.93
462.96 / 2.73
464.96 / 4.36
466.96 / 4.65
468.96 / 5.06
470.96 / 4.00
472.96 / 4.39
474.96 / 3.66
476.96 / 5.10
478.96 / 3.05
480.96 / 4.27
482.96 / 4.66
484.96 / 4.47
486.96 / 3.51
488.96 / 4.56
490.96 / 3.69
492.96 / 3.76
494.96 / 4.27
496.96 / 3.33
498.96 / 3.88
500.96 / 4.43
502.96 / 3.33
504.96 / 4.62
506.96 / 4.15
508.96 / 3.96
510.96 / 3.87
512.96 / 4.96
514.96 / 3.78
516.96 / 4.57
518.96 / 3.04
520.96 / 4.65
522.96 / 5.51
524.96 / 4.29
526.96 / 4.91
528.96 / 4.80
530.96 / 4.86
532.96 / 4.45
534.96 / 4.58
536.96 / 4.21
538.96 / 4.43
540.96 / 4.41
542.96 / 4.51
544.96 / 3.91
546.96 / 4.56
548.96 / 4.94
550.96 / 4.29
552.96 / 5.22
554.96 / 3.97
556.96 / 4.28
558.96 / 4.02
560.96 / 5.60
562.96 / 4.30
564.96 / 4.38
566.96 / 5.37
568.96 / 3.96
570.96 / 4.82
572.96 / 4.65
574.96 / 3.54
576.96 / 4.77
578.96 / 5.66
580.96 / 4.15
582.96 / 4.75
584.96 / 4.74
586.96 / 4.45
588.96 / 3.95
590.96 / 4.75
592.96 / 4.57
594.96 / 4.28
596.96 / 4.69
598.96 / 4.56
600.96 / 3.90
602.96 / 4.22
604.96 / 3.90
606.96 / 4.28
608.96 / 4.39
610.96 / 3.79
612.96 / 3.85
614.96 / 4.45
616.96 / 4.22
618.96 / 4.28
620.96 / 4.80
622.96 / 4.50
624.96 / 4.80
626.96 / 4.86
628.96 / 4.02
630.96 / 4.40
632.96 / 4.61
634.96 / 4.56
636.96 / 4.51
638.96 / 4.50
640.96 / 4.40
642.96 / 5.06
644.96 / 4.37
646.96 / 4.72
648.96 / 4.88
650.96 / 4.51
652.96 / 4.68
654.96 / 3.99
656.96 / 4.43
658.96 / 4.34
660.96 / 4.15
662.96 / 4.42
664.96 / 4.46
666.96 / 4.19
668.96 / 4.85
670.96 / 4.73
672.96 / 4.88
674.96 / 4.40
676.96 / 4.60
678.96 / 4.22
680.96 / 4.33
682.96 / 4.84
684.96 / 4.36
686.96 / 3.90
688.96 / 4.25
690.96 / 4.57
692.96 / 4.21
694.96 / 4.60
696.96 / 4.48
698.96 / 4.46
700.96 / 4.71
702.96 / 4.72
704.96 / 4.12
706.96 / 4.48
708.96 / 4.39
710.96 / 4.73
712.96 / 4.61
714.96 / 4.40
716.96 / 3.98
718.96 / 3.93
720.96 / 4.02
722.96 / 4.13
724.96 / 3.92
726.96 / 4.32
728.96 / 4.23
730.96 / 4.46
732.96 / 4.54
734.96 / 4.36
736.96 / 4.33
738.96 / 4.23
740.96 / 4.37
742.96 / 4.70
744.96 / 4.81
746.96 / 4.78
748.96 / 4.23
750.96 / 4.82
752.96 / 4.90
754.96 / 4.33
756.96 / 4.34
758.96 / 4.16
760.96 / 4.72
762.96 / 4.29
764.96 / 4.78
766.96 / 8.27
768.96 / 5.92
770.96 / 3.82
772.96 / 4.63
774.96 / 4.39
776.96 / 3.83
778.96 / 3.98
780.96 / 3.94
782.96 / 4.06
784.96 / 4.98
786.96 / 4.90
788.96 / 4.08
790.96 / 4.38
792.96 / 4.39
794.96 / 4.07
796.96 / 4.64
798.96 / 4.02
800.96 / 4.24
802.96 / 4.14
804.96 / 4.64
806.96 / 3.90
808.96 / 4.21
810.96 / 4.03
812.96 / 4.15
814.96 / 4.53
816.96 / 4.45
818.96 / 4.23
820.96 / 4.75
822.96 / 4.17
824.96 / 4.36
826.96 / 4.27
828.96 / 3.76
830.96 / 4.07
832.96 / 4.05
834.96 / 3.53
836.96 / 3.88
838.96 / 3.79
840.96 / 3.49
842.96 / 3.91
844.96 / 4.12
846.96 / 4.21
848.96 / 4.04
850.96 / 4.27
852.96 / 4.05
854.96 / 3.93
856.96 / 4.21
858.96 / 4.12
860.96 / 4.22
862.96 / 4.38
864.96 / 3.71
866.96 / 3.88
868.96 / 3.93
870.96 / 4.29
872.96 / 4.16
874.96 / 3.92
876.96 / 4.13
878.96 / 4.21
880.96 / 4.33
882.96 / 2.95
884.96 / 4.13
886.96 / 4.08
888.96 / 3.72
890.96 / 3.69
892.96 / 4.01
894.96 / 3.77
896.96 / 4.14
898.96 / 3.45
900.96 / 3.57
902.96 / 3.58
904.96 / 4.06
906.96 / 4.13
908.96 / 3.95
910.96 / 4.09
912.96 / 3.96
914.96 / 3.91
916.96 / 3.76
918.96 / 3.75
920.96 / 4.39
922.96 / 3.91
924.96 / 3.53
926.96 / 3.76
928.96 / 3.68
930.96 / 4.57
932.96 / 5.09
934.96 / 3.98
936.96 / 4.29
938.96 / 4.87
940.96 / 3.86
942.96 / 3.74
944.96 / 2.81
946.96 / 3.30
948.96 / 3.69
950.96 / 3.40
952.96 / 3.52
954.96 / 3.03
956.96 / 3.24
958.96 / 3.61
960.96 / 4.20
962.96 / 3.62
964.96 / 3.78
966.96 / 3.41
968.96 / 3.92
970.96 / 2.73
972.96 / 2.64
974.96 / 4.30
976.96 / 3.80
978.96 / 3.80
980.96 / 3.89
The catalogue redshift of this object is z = 0.17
